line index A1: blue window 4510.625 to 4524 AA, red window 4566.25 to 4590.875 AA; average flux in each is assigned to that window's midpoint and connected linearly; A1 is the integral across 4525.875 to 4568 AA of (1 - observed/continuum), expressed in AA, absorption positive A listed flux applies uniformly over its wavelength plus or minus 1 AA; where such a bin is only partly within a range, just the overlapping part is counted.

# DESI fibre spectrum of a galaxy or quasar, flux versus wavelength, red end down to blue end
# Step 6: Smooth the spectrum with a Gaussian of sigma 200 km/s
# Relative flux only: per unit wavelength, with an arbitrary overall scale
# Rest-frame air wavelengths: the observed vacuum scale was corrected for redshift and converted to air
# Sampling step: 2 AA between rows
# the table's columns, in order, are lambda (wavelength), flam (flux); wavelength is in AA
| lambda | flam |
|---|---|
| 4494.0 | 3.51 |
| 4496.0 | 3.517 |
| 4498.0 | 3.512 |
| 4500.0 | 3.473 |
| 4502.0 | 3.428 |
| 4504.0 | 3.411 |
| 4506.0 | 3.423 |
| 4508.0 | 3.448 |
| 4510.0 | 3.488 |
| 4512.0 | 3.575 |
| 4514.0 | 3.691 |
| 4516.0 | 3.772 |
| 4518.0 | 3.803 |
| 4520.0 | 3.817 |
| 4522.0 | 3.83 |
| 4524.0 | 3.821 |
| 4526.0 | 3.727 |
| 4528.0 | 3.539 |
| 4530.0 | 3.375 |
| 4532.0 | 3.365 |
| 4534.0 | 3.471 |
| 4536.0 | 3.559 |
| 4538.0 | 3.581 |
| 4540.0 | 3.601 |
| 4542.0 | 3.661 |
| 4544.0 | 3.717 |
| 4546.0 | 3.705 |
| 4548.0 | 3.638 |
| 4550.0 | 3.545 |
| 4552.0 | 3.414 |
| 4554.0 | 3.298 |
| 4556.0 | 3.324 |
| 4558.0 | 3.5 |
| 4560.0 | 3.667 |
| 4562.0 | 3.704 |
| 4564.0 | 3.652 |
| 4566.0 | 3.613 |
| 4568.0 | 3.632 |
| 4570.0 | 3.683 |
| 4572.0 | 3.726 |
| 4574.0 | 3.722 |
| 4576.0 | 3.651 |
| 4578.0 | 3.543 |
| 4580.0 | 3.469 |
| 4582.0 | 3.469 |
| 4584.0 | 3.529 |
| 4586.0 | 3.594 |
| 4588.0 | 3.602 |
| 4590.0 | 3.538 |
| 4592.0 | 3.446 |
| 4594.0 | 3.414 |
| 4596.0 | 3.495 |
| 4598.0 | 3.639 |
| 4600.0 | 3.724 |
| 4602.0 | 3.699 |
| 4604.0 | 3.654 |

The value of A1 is 1.4 AA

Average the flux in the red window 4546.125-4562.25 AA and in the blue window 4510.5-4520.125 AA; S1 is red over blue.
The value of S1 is 0.95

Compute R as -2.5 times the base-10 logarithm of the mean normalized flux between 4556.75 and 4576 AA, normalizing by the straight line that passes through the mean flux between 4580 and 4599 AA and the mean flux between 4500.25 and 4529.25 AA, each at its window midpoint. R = -0.03 mag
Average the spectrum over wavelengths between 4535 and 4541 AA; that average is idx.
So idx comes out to 3.58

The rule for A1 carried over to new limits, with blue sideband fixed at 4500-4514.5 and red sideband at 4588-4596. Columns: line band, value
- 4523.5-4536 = -0.19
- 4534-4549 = -0.60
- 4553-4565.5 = -0.15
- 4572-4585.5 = -0.35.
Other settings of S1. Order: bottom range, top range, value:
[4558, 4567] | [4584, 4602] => 0.98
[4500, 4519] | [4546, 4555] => 0.98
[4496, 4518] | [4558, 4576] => 1.04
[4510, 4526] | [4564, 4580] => 0.97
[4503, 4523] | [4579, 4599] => 0.97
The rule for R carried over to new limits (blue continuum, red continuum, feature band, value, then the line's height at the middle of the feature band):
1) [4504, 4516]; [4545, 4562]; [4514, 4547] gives -0.04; 3.53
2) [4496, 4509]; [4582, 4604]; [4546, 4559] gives 0.01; 3.52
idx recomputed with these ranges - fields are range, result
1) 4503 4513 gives 3.47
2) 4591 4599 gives 3.5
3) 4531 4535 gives 3.42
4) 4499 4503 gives 3.45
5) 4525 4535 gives 3.5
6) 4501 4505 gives 3.42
